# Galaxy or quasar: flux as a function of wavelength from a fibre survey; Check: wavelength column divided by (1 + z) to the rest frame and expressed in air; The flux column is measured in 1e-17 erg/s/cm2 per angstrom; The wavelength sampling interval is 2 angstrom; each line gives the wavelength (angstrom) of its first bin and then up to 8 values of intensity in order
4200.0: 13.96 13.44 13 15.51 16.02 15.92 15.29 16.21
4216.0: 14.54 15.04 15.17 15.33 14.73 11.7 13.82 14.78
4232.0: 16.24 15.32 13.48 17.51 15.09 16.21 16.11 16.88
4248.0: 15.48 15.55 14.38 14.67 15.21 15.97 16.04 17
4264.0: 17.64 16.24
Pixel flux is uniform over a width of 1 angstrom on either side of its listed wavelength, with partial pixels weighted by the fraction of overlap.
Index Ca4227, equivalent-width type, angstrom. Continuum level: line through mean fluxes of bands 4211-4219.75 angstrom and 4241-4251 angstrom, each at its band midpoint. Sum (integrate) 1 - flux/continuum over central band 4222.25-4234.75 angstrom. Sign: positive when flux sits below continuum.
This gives 0.9 angstrom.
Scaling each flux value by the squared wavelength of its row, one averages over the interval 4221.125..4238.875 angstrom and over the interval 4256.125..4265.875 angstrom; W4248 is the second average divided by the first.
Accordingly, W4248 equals 1.14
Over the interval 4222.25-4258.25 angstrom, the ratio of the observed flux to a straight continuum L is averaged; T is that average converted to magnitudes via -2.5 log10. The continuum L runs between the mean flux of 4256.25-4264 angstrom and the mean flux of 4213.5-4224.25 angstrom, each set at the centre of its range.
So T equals 0.04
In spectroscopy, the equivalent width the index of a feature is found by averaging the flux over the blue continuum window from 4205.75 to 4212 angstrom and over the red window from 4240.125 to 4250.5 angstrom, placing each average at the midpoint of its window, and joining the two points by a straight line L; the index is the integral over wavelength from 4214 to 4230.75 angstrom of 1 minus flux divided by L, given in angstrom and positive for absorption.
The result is 1.4 angstrom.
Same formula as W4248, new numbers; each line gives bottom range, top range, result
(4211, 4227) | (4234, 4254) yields 1.07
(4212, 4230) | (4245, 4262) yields 1.08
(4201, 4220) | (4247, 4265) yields 1.07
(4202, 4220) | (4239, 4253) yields 1.06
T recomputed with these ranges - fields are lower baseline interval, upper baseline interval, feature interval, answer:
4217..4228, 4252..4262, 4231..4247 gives -0.07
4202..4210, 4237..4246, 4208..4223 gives -0.01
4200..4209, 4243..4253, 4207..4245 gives -0.01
